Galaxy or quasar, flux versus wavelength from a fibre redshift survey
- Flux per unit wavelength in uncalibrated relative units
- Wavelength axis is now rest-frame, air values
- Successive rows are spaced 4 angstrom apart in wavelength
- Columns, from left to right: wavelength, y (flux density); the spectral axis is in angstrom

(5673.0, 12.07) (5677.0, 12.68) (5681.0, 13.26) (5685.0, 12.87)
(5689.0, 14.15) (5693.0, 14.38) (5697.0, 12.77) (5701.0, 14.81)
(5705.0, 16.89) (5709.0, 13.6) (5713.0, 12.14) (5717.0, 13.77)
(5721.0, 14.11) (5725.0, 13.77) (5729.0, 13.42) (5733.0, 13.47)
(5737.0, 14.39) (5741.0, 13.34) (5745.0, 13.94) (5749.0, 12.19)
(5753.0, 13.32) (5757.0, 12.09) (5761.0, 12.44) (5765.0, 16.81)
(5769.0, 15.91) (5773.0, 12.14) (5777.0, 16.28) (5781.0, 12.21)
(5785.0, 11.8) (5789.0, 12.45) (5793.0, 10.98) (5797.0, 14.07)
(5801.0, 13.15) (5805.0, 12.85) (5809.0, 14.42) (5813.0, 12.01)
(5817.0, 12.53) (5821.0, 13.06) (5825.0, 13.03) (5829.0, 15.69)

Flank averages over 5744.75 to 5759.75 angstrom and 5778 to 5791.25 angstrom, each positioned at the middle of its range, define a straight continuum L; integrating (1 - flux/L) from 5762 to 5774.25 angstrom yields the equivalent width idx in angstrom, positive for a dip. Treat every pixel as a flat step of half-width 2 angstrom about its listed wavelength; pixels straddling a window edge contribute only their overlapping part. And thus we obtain -2.26 angstrom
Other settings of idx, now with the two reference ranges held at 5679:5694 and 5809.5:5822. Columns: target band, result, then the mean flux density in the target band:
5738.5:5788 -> -1.7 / 13.5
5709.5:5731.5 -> -0.1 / 13.5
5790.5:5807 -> 0.1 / 12.8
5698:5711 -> -1.4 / 14.9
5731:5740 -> -0.4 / 13.9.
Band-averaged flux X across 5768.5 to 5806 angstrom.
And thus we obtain 13.1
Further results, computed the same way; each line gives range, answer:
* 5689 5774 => 13.8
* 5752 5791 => 13.6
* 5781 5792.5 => 12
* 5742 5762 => 12.8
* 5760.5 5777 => 14.7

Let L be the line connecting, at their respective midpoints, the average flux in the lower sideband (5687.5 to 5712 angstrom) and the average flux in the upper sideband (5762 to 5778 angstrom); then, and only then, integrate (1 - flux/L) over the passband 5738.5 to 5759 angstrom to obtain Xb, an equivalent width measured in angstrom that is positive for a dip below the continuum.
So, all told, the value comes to 2.52 angstrom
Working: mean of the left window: 14.3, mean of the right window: 15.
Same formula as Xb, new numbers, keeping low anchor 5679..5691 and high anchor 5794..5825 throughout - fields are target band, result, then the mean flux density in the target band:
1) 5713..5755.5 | -0.6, 13.5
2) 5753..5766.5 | -0.4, 13.6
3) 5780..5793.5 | 1.2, 11.9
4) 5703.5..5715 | -0.6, 14.1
